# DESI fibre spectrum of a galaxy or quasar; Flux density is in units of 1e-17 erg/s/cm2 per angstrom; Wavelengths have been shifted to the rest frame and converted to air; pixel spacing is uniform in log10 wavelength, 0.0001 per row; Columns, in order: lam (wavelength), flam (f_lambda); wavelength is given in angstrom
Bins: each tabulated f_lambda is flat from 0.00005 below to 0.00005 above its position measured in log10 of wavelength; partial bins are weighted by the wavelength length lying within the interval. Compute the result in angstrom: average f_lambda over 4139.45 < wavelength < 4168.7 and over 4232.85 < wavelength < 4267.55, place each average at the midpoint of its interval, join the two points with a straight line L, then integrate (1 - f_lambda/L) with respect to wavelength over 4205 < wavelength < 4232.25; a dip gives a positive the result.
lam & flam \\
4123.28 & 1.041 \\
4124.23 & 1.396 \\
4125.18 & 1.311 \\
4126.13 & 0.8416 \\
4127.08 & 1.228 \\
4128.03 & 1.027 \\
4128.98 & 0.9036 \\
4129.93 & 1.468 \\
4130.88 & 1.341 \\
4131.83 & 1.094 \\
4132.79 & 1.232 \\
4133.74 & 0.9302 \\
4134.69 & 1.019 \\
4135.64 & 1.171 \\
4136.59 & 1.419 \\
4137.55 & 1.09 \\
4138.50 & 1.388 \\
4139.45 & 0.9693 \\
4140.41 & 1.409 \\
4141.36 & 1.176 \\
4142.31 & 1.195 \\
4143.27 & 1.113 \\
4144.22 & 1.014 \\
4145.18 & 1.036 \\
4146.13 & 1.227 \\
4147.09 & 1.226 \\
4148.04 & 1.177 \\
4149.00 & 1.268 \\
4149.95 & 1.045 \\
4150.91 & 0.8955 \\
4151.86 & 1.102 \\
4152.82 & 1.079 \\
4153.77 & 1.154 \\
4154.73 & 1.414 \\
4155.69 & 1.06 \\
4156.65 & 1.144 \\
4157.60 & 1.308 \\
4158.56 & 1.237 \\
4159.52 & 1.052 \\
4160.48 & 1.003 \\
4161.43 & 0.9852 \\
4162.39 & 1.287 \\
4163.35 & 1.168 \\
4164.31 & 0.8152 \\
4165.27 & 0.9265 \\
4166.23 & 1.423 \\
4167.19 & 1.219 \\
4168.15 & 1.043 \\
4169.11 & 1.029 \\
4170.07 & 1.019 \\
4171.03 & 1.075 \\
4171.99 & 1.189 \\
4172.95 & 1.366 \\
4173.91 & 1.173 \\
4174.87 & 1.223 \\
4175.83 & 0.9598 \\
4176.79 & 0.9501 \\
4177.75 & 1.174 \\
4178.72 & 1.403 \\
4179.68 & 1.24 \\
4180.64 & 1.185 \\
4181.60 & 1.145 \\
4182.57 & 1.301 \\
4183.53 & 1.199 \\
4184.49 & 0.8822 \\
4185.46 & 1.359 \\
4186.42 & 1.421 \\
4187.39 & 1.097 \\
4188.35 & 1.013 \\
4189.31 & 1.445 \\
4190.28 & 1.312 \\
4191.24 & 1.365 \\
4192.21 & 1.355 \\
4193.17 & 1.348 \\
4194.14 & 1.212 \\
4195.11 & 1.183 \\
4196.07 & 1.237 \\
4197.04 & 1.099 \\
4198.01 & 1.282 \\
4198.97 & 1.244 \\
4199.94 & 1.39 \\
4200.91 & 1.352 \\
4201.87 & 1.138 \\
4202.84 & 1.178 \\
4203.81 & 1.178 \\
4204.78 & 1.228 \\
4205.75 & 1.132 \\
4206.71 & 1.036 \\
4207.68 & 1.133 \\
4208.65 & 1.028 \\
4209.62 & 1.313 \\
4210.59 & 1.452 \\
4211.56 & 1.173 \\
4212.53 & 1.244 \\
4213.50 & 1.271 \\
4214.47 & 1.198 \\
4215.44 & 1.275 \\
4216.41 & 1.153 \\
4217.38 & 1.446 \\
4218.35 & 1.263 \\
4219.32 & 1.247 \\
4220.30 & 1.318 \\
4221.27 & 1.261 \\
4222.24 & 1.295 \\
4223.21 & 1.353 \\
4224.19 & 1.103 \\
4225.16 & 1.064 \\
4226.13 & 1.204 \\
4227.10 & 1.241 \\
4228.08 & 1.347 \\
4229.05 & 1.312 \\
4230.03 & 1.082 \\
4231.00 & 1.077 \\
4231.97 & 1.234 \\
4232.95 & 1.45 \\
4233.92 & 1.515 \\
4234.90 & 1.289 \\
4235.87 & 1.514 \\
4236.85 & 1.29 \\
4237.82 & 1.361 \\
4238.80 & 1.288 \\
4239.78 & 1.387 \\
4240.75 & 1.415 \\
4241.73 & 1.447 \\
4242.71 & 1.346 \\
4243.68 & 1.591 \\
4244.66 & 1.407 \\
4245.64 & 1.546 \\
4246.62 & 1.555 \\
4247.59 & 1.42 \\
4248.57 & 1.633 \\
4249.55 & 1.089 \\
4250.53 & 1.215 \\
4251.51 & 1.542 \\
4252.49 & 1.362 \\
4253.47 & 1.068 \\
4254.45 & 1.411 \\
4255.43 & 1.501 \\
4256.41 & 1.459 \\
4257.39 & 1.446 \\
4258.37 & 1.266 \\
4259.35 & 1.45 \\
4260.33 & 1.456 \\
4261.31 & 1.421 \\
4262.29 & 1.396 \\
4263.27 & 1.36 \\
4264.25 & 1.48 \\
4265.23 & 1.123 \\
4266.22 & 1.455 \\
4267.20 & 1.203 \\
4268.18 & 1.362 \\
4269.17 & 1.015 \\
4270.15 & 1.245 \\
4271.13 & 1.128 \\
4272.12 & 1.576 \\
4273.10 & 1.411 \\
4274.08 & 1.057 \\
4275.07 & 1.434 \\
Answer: 1.8 angstrom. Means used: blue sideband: 1.14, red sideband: 1.39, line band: 1.22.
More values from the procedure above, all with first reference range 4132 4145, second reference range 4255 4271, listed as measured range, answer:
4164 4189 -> 1.3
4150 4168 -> 1.0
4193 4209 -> 0.7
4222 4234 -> 0.5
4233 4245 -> -0.9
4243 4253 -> -0.8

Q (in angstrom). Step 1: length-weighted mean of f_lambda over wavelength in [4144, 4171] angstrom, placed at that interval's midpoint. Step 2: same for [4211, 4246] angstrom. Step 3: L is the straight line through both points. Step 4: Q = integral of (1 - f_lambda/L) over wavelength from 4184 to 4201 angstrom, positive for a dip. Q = -0.6 angstrom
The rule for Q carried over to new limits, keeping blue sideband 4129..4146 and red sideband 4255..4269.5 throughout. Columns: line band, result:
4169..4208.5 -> 1.6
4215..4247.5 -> -0.2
